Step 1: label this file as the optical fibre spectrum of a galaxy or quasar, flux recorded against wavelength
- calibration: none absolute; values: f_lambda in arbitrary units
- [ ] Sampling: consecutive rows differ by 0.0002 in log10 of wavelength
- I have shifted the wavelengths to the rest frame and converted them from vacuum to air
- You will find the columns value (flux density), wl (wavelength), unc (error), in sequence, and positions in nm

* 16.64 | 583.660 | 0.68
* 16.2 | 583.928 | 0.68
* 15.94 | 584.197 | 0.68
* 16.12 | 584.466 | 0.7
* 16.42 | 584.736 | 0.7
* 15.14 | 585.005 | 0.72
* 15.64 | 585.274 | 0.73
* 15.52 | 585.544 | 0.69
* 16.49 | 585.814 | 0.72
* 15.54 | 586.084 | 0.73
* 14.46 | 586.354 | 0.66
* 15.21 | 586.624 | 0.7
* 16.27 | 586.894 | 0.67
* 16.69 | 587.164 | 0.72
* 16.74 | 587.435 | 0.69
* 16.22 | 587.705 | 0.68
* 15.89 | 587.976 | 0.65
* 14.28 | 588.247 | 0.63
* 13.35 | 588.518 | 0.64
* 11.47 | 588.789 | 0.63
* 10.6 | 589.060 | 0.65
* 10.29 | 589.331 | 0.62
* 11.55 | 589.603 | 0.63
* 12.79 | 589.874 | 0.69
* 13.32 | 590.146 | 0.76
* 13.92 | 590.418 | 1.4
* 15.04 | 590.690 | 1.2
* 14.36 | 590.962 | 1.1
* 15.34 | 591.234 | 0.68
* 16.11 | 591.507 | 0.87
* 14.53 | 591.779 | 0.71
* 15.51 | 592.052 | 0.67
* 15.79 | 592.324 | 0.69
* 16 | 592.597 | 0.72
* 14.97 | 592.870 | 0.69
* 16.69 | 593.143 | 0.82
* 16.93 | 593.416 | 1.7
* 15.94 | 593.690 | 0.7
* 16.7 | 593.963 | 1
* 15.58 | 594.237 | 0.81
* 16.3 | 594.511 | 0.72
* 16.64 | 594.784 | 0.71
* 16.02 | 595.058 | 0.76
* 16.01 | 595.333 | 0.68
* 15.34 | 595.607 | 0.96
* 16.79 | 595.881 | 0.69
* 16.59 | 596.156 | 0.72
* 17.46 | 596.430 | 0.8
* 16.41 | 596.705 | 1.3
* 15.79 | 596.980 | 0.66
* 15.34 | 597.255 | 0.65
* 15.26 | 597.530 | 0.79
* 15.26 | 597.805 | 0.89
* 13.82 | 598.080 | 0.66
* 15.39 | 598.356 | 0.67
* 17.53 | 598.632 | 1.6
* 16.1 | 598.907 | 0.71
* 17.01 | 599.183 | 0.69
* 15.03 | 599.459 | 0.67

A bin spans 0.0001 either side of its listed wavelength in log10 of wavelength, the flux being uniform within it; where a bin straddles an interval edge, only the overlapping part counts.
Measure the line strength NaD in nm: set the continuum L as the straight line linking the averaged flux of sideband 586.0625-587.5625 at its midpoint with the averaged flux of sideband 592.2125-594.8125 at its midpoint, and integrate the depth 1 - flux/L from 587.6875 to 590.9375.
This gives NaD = 0.57 nm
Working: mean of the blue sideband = 15.8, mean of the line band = 13.2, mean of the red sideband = 16.1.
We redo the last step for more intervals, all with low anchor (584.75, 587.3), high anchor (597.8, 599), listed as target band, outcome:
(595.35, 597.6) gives -0.07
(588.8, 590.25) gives 0.37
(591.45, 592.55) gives 0.01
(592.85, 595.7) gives -0.09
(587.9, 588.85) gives 0.11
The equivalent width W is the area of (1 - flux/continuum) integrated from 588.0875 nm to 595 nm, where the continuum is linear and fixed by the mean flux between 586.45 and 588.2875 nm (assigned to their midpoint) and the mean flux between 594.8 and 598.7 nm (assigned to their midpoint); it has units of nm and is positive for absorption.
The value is 0.59 nm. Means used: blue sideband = 16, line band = 14.6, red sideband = 15.9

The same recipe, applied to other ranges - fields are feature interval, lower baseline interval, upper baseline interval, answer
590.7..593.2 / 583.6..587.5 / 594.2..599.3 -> 0.09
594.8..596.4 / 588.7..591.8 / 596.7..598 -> -0.15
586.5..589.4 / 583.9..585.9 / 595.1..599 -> 0.28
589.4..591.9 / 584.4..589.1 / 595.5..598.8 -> 0.24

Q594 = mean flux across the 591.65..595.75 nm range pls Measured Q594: 15.9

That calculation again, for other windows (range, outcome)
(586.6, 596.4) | 15.1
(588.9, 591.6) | 13.3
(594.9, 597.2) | 16.3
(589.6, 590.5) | 13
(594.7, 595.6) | 16.1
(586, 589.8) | 14.1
